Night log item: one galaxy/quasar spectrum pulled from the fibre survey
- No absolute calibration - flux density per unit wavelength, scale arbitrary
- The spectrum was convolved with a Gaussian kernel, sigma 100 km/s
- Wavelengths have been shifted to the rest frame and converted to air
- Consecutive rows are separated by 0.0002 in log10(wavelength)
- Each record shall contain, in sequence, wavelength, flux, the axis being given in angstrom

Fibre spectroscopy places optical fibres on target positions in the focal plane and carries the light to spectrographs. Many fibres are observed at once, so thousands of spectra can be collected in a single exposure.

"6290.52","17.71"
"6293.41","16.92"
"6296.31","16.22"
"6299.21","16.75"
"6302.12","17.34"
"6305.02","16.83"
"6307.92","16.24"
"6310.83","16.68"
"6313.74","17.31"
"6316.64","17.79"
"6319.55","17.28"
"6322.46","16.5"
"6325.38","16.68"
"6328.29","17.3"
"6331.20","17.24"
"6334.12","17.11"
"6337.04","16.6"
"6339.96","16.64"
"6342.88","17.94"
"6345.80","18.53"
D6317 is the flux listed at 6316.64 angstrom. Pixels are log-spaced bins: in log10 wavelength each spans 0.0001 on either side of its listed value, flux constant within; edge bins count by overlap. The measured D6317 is 17.79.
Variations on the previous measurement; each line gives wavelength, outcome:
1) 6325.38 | 16.68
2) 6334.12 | 17.11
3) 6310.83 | 16.68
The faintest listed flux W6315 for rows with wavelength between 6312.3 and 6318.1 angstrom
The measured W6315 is 17.31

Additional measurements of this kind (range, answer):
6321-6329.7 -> 16.5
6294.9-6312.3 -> 16.22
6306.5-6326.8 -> 16.24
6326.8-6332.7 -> 17.24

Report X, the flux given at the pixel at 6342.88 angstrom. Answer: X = 17.94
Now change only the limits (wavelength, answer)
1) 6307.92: 16.24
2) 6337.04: 16.6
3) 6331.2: 17.24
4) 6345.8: 18.53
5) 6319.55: 17.28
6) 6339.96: 16.64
